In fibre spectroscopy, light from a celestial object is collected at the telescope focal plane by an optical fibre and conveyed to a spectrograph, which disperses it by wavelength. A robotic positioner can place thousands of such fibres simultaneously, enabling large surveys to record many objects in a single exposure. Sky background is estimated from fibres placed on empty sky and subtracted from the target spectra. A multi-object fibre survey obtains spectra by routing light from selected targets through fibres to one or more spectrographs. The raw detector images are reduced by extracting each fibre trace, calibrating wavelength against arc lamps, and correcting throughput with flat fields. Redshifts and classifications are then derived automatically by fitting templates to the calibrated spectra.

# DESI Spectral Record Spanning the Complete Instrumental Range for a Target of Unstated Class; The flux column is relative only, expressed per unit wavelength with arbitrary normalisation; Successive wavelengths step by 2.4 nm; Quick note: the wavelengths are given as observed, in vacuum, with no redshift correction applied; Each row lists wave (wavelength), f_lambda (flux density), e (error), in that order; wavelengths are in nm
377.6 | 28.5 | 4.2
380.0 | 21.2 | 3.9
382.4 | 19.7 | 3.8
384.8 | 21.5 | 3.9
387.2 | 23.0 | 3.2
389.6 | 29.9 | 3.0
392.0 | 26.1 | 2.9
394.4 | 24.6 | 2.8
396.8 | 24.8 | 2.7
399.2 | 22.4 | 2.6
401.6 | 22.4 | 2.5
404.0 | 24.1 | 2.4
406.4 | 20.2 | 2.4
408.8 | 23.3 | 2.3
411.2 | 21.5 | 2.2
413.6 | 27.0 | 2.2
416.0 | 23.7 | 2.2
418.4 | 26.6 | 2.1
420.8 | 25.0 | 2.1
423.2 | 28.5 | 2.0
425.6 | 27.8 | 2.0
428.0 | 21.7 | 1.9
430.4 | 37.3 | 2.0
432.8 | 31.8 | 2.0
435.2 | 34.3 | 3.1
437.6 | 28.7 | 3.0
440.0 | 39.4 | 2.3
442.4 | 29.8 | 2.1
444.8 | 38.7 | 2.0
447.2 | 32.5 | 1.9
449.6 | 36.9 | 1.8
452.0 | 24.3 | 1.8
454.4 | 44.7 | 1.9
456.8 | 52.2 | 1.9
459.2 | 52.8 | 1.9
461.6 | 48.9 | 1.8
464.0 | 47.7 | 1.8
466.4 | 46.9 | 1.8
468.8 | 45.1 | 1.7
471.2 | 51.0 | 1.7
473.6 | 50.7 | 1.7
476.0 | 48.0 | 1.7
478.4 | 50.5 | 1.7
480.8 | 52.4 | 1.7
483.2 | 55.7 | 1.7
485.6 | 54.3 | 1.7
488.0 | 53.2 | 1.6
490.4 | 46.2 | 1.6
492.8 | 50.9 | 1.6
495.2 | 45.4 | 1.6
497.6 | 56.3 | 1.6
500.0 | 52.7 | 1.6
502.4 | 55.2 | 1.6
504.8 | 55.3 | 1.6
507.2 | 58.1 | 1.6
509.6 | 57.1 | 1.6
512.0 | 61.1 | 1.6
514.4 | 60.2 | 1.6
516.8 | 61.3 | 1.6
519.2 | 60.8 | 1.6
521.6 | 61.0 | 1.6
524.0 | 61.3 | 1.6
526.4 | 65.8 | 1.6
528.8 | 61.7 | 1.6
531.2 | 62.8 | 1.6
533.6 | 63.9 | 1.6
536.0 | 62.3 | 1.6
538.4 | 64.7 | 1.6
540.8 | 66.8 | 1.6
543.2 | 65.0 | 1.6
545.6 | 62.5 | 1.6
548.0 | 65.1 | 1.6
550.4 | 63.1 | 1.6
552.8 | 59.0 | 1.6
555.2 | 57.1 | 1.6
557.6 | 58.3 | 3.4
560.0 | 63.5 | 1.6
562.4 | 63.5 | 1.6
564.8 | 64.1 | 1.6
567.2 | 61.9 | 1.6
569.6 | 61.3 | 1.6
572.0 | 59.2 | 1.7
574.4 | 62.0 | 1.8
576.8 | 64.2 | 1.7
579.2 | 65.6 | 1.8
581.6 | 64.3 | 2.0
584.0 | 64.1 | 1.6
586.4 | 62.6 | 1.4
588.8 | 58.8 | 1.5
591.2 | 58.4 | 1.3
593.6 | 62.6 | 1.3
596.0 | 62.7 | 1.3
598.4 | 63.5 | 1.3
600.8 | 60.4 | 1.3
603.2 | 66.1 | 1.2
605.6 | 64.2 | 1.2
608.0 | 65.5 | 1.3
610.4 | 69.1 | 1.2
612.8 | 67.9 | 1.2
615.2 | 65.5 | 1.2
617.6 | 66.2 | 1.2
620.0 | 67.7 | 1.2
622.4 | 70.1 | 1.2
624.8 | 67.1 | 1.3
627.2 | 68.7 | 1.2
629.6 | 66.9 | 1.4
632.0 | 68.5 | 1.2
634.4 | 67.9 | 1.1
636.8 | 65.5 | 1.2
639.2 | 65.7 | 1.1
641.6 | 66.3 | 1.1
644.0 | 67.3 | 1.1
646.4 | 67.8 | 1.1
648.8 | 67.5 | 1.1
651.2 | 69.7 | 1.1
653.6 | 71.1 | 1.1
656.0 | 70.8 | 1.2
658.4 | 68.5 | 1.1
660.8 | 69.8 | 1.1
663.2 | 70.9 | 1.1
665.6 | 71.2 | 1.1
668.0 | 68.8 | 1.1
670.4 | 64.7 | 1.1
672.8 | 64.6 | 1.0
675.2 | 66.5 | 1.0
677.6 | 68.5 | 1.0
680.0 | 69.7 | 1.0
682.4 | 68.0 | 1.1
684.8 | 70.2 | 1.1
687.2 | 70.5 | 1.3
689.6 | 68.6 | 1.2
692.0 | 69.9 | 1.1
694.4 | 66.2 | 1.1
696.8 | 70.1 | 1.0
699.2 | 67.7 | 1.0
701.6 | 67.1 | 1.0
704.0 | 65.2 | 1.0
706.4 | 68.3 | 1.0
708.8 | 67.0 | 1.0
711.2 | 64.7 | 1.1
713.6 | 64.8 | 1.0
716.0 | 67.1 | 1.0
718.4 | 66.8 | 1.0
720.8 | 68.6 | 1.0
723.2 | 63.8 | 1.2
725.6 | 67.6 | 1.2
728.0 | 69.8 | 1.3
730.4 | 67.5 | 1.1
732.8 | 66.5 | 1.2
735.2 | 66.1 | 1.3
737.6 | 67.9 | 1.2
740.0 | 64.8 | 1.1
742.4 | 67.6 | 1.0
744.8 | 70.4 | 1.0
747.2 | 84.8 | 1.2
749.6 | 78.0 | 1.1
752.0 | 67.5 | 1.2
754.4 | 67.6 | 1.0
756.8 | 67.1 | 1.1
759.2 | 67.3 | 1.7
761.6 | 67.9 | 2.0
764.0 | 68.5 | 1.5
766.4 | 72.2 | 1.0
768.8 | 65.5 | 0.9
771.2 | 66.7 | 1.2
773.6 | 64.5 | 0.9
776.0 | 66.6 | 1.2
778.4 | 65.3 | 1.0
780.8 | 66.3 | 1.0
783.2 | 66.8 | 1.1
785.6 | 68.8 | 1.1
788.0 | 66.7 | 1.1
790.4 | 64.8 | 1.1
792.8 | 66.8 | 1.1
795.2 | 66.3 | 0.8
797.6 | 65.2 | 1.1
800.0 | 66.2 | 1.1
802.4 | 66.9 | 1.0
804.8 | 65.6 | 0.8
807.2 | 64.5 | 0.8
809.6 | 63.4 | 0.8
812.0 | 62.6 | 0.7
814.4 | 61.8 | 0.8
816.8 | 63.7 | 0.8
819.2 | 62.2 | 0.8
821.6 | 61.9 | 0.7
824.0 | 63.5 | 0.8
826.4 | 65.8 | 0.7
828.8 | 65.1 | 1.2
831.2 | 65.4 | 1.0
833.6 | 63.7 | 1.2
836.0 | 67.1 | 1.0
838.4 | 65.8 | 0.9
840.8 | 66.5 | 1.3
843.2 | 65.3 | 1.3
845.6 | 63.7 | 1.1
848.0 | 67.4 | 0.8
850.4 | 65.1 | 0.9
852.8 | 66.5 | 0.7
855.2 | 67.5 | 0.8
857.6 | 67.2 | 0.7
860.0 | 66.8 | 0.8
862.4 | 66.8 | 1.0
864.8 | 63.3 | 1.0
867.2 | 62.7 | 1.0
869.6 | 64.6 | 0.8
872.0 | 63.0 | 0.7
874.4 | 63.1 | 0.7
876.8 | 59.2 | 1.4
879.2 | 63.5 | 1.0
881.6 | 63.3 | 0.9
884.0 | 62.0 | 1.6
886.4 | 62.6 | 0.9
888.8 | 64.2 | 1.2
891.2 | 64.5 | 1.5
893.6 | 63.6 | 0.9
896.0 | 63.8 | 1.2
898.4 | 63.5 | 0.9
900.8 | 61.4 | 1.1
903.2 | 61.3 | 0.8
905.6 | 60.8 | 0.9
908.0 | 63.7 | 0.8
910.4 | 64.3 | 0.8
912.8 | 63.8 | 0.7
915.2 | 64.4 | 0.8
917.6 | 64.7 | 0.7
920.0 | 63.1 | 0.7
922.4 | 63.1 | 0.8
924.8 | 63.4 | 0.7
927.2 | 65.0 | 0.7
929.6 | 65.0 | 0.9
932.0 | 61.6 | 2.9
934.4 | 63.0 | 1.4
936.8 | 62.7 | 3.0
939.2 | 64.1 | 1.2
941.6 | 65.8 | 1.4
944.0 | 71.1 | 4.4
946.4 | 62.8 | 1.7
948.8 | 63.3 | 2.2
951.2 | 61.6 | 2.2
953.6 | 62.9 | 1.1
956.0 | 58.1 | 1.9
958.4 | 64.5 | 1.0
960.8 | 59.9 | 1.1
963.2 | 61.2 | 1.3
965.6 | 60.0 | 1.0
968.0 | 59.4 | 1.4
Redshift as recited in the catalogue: 0.139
